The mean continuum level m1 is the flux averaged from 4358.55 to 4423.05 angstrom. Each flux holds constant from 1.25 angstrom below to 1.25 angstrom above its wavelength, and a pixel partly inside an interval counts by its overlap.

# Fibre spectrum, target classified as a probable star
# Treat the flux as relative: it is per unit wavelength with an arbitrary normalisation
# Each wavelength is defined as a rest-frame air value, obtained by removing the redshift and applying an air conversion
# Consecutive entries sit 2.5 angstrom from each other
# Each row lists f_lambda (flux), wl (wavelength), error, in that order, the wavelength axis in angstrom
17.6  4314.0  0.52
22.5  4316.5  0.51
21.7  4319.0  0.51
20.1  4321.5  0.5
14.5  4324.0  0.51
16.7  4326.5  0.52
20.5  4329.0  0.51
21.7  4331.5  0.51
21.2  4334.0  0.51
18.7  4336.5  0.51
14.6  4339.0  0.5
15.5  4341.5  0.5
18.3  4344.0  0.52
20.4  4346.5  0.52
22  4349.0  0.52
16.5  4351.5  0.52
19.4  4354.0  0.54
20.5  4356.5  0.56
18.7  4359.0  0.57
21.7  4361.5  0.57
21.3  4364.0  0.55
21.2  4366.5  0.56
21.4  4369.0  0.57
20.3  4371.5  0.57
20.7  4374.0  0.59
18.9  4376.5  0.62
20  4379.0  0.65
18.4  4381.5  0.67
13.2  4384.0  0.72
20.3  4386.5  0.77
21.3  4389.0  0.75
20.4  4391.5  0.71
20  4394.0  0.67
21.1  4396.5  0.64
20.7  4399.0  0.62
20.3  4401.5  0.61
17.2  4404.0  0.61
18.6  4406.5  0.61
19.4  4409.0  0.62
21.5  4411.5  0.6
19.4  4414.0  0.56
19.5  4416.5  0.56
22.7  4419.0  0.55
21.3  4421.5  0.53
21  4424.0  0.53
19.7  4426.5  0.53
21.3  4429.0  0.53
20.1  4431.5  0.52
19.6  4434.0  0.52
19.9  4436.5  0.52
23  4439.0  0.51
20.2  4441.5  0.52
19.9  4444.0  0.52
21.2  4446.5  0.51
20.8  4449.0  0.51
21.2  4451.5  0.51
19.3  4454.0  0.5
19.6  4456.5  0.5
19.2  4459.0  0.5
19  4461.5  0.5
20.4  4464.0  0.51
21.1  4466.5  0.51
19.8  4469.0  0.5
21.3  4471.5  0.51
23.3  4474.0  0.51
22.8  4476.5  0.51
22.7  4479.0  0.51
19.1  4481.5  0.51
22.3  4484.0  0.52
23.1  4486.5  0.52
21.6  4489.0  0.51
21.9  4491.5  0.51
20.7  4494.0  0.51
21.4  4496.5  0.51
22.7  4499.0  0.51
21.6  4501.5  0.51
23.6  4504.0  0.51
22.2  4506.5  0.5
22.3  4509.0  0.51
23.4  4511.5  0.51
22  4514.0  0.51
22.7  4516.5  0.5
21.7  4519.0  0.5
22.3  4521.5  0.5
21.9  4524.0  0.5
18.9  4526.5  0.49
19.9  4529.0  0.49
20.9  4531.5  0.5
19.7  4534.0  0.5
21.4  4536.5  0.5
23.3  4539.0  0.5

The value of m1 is 20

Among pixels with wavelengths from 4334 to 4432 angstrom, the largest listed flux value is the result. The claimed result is 22.7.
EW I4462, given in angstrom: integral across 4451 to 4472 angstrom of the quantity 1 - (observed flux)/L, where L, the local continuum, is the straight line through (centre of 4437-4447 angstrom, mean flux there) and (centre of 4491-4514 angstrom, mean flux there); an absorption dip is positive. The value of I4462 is 1.3 angstrom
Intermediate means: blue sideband 21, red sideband 22.2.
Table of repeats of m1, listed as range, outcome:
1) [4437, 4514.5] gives 21.4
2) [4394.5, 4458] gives 20.3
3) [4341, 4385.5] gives 19.4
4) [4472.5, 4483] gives 22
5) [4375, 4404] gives 19.4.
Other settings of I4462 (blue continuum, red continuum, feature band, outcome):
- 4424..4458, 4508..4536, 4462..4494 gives -0.95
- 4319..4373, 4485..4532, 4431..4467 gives 1.11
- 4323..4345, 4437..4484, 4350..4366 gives -1.08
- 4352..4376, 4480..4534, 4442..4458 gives 0.65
